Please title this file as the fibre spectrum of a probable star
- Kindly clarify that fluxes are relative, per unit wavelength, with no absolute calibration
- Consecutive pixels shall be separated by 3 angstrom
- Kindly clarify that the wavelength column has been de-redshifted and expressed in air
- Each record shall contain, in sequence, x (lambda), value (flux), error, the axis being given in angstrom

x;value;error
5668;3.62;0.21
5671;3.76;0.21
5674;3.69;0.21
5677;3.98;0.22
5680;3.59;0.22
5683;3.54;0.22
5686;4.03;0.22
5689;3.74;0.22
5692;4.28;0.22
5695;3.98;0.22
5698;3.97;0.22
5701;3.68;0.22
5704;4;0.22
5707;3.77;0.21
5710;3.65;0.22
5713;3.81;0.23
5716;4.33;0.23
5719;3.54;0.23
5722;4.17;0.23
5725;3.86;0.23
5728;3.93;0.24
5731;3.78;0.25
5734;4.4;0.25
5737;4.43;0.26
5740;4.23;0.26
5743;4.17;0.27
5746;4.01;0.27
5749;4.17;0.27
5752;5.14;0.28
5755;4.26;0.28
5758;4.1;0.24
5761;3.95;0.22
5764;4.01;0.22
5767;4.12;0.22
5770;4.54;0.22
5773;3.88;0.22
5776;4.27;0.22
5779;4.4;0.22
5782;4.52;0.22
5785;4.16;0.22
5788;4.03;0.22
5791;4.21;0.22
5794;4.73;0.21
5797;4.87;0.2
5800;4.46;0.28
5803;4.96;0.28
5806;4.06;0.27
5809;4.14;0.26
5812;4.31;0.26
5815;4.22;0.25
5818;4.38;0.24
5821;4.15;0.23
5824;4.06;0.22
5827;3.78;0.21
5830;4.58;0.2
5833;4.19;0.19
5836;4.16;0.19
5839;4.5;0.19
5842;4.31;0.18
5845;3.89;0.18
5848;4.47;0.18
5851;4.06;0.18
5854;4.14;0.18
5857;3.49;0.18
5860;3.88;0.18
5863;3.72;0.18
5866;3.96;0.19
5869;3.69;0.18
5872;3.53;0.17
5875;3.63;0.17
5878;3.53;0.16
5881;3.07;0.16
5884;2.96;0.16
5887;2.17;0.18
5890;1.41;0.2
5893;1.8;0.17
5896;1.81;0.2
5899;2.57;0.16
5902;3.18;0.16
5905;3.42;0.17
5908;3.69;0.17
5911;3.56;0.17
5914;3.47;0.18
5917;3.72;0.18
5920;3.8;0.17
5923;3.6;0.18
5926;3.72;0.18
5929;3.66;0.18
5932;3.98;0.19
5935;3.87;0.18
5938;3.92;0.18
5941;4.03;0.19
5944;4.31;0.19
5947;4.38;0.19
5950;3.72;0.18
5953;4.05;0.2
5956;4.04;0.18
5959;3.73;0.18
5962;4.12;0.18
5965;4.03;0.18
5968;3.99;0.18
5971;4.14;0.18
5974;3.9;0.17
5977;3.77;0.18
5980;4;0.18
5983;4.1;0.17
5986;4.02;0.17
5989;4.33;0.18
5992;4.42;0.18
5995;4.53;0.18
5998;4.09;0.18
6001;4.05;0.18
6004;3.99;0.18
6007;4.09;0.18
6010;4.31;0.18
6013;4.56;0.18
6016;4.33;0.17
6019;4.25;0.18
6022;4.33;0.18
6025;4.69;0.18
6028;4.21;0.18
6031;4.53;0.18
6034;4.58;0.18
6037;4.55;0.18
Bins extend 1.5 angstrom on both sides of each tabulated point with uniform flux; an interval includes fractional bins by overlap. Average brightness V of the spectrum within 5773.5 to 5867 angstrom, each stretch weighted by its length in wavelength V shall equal 4.23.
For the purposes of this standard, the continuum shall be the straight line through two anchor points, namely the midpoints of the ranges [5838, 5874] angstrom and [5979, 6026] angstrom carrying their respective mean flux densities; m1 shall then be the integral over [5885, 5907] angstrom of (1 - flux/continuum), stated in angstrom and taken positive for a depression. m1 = 9.0 angstrom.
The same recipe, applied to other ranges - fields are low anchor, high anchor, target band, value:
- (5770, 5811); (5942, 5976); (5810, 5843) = 0.4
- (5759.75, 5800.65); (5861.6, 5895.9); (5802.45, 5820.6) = -2.0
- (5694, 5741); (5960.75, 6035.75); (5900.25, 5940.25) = 4.7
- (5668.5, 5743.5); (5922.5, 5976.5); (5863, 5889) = 4.2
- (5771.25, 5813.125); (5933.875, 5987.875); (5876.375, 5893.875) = 6.9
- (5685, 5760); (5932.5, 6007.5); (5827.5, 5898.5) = 9.6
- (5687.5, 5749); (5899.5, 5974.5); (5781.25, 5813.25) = -3.8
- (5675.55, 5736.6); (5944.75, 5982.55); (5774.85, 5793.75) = -1.7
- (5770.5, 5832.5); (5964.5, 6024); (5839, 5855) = 0.3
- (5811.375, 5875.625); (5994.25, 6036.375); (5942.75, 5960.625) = 0.8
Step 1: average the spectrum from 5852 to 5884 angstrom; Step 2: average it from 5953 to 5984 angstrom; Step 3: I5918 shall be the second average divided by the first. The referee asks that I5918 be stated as 1.10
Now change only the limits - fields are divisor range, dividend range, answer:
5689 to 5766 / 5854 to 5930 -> 0.80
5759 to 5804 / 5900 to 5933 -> 0.83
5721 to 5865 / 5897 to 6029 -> 0.94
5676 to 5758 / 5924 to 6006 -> 1.00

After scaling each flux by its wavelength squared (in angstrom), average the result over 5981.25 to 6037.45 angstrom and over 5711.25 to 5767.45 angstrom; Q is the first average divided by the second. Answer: 1.1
